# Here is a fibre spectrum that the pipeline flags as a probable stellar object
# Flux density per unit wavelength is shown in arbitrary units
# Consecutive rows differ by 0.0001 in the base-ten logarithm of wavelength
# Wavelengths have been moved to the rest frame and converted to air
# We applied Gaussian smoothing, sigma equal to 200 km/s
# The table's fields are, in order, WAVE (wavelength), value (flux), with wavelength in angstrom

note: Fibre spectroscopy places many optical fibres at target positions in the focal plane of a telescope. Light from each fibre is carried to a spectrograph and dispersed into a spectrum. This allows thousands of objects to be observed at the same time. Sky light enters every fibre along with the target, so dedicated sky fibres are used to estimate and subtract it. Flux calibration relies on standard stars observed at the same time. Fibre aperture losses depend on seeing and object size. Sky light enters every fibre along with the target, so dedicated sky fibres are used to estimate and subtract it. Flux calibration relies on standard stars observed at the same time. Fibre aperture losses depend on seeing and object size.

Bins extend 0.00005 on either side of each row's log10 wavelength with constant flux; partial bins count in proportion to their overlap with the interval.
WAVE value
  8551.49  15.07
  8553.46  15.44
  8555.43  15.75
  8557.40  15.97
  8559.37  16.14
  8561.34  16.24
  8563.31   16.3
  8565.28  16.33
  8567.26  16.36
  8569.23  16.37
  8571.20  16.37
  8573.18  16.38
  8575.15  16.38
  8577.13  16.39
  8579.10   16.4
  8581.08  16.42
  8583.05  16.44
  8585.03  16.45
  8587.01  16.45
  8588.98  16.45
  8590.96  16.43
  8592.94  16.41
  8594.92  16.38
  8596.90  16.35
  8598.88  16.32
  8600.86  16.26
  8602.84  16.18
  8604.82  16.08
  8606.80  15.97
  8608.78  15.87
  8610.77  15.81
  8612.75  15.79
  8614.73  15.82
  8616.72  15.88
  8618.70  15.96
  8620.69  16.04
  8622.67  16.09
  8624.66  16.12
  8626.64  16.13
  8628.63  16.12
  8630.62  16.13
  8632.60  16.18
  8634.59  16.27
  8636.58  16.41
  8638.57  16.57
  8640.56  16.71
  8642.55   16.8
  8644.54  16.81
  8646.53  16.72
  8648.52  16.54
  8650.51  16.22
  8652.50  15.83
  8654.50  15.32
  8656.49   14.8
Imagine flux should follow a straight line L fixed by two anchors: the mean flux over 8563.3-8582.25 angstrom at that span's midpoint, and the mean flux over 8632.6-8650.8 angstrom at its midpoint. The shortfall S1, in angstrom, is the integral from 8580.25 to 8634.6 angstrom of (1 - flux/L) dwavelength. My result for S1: 1.0 angstrom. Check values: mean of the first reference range 16.4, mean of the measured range 16.2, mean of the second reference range 16.6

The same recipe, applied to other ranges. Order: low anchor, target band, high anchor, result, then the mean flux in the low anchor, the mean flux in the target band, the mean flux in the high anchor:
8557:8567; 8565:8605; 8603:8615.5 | -0.7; 16.2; 16.4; 15.9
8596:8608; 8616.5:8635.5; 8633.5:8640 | 0.3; 16.2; 16.1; 16.4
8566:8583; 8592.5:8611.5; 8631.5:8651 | 0.3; 16.4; 16.2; 16.5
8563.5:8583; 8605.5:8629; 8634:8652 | 0.7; 16.4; 16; 16.5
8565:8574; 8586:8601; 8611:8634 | -0.2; 16.4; 16.4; 16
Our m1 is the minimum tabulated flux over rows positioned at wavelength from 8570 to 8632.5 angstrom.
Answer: 15.79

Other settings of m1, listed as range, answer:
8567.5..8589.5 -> 16.37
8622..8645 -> 16.09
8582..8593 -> 16.41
